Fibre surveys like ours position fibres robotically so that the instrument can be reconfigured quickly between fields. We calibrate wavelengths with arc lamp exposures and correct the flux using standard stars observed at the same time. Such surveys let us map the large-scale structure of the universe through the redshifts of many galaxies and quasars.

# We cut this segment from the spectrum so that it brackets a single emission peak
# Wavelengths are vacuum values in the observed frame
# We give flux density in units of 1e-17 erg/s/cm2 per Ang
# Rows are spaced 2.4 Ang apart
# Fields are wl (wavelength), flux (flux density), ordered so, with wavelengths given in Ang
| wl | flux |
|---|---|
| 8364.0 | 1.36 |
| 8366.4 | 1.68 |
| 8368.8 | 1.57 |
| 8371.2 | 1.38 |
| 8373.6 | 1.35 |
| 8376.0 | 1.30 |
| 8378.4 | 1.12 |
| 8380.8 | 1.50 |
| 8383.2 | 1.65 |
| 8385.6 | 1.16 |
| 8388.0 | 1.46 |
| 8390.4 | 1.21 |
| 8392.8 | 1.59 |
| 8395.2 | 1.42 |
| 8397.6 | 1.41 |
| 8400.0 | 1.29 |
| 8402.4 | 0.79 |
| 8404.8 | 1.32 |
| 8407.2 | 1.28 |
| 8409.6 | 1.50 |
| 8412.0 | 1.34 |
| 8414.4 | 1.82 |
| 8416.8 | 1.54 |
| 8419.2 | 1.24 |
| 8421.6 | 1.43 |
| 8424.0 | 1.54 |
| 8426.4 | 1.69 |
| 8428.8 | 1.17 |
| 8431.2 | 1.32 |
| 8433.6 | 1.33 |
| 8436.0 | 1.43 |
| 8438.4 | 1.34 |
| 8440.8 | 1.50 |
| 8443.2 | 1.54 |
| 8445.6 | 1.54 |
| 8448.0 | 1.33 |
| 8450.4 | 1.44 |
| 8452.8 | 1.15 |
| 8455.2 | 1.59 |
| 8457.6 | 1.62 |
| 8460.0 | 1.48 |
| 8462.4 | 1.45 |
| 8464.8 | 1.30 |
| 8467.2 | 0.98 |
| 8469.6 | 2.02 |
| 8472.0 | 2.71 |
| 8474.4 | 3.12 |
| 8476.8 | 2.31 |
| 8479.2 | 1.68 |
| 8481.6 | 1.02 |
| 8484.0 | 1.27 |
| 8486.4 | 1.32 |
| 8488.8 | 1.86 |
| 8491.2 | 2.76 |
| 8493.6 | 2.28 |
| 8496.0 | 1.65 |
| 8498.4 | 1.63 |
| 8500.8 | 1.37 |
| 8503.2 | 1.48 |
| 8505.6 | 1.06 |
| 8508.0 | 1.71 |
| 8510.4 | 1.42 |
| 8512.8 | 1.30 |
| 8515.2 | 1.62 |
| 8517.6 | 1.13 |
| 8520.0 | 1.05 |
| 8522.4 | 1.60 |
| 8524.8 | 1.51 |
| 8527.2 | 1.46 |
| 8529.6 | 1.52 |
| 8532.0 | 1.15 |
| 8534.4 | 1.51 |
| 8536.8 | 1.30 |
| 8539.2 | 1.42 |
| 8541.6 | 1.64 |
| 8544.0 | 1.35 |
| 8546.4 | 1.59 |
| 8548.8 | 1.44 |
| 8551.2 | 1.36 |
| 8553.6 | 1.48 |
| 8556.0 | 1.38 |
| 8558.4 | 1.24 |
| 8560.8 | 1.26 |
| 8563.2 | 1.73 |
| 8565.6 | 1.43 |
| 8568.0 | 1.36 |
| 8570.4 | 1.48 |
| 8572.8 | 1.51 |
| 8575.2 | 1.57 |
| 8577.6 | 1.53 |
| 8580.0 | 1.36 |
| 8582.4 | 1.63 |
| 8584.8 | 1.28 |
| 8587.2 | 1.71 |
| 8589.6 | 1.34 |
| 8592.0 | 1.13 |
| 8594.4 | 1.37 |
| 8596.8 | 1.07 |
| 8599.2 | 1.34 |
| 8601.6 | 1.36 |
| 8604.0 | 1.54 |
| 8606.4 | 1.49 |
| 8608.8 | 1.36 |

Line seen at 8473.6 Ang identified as [S II]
